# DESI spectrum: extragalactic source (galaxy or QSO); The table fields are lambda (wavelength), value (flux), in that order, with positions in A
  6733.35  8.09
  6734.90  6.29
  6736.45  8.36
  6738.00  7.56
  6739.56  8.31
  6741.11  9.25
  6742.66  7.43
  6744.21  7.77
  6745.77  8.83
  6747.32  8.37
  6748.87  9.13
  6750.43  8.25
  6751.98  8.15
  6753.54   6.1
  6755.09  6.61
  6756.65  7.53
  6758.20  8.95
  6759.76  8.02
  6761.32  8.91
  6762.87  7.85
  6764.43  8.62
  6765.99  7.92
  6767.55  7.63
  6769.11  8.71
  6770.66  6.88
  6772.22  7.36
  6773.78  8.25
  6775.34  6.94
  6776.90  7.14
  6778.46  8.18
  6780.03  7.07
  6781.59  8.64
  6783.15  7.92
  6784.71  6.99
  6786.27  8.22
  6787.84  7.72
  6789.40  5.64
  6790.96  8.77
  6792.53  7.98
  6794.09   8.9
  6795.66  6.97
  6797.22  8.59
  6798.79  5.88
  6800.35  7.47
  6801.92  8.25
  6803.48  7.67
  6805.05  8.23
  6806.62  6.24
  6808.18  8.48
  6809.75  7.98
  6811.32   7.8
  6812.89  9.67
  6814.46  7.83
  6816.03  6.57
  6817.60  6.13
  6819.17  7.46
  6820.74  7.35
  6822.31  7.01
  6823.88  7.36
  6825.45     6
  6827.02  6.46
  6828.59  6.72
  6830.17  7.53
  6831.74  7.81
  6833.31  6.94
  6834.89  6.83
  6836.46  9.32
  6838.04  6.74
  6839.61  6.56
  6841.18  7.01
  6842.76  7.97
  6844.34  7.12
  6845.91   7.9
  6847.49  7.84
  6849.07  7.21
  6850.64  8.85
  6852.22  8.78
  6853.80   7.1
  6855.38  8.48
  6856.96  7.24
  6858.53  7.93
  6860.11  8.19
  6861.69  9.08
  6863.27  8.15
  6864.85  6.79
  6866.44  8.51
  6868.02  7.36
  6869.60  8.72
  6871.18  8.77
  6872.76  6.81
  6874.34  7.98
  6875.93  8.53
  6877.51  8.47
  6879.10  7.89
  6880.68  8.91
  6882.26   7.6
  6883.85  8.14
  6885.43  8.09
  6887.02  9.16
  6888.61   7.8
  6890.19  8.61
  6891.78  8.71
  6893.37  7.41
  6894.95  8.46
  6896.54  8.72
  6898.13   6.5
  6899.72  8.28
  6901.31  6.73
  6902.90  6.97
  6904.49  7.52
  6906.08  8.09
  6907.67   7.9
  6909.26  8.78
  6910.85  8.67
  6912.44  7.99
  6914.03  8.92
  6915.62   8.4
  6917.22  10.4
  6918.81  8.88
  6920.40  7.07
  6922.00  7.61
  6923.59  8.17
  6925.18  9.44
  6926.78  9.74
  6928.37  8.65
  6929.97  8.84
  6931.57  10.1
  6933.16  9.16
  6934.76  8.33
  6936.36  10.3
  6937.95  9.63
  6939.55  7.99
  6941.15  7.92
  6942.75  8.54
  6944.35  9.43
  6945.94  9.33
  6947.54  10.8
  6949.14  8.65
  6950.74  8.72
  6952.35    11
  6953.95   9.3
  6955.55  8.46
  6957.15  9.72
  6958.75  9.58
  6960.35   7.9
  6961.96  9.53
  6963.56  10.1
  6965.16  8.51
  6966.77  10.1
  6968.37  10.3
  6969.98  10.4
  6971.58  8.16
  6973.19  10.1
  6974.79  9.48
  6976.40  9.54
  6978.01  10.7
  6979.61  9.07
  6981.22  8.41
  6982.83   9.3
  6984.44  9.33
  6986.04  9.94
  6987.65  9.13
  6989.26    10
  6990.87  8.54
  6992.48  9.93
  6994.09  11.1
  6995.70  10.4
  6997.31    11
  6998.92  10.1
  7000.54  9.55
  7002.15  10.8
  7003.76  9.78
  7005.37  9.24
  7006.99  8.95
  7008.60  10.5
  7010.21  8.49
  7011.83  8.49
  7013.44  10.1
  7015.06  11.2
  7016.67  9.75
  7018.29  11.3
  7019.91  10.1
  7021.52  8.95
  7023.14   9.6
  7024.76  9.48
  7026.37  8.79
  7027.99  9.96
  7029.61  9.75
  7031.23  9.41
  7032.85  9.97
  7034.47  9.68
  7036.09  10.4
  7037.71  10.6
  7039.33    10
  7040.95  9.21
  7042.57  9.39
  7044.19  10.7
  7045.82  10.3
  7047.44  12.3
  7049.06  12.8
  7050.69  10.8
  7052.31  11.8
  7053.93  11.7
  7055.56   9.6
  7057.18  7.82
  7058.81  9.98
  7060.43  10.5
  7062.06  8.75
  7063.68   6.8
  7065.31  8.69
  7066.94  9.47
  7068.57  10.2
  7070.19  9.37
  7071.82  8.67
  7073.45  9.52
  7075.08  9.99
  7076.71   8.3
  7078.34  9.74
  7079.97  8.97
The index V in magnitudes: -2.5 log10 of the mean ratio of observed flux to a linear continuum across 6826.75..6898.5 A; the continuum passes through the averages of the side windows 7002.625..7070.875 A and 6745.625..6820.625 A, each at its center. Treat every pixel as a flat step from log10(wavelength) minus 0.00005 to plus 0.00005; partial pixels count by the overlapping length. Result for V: 0.073 mag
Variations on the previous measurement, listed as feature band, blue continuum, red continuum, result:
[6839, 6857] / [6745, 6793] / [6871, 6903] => 0.038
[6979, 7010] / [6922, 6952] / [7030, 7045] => -0.017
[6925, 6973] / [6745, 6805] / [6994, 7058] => 0.011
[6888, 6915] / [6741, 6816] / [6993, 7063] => 0.119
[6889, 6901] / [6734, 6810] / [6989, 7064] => 0.107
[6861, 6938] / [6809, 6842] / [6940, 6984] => 0.008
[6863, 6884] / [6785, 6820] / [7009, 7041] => 0.039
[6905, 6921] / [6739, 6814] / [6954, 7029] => 0.060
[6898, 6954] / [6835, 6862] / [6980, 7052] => 0.012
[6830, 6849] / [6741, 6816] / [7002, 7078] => 0.118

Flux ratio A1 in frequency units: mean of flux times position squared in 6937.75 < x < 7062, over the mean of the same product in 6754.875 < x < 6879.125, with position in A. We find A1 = 1.34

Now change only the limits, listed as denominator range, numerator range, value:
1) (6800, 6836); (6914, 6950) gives 1.25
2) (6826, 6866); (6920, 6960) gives 1.22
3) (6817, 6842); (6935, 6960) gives 1.35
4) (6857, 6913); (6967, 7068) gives 1.27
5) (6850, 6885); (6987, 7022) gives 1.27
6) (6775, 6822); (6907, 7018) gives 1.29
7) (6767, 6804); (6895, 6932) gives 1.13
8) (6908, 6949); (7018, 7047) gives 1.14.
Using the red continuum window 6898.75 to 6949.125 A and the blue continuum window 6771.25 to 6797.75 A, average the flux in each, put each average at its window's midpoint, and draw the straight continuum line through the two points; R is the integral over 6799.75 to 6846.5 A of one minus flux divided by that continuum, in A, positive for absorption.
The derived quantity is 3.3 A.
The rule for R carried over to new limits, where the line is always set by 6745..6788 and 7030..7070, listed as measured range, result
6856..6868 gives 0.9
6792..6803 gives 0.6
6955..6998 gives -0.5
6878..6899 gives 1.5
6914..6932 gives 0.5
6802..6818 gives 1.0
